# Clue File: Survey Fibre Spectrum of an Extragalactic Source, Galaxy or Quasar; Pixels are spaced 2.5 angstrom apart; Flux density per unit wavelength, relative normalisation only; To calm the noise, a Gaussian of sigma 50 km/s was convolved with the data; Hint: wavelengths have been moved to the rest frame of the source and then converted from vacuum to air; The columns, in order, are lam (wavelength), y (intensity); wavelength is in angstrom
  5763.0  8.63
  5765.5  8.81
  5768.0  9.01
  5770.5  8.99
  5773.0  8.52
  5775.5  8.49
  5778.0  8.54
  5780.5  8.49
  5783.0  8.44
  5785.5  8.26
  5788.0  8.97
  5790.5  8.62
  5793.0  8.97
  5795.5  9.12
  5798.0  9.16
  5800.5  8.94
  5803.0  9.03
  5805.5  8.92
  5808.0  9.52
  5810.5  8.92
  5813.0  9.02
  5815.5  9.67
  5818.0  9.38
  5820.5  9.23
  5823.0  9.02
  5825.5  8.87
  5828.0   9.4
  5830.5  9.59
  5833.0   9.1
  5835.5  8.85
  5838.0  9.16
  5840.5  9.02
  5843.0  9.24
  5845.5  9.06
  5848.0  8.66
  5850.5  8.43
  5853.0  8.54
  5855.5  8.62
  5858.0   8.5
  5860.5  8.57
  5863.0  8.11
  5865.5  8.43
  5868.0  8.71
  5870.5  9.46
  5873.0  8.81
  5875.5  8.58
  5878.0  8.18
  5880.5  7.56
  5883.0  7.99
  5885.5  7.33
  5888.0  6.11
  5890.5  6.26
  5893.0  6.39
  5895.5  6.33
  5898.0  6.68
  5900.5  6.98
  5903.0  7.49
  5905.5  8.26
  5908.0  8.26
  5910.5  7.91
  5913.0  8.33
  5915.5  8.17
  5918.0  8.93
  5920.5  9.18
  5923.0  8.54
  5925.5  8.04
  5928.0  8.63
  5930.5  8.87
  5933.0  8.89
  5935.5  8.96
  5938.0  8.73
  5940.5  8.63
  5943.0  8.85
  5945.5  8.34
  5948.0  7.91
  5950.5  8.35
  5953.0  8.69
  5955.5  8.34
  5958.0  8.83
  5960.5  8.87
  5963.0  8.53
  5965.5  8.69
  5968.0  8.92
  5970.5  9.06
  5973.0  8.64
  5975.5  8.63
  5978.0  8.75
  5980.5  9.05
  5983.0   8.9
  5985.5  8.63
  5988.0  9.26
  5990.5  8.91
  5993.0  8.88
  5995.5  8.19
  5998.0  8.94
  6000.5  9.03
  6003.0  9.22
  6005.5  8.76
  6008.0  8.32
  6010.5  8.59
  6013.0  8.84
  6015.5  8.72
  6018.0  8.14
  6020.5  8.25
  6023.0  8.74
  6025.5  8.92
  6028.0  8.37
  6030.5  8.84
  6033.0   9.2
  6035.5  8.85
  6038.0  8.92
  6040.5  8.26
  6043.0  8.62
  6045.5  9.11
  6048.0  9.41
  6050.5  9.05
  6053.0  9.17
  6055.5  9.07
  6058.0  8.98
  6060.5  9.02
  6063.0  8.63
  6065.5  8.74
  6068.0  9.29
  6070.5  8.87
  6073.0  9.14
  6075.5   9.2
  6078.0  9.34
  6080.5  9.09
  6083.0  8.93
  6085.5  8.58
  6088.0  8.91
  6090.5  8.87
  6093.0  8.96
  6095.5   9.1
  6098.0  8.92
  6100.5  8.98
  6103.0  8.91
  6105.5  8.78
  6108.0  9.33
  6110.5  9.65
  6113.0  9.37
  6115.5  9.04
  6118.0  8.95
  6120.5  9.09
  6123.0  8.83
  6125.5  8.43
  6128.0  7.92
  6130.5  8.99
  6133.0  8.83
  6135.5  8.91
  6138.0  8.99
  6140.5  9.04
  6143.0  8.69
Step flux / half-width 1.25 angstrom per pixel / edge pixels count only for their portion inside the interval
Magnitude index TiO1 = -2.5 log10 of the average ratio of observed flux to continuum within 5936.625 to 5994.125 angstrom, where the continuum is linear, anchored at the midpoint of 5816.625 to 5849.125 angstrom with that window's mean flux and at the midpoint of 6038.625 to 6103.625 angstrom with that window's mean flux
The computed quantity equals 0.040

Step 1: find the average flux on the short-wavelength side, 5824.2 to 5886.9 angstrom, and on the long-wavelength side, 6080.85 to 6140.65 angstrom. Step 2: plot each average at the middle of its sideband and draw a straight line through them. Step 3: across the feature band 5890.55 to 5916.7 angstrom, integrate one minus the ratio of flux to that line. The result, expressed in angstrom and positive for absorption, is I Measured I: 3.9 angstrom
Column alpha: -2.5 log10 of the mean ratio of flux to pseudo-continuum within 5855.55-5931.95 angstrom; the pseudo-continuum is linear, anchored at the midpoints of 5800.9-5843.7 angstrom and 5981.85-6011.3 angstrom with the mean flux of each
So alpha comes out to 0.13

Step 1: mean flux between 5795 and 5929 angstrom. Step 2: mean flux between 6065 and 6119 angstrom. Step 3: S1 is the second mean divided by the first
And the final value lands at 1.07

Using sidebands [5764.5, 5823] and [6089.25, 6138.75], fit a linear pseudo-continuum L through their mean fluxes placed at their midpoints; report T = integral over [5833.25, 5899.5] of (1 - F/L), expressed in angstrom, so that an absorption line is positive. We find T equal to 5.7 angstrom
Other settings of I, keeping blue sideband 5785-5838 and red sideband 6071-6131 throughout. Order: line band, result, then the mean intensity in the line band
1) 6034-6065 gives 0.24 angstrom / 8.92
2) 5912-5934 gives 1.03 angstrom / 8.62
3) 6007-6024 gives 0.93 angstrom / 8.51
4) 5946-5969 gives 1.20 angstrom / 8.56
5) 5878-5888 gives 1.71 angstrom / 7.51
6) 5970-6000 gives 0.66 angstrom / 8.82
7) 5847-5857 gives 0.57 angstrom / 8.56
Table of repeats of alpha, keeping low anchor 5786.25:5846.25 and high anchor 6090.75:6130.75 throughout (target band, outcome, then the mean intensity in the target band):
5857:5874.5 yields 0.05 mag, 8.66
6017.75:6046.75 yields 0.04 mag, 8.7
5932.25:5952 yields 0.06 mag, 8.58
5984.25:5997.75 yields 0.03 mag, 8.79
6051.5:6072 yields 0.00 mag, 8.97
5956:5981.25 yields 0.03 mag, 8.78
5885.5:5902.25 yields 0.35 mag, 6.55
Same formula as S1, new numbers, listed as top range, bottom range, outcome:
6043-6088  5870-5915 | 1.19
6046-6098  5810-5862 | 1.00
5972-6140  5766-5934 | 1.04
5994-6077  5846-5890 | 1.07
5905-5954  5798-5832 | 0.93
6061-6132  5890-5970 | 1.09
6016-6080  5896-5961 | 1.07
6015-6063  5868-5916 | 1.15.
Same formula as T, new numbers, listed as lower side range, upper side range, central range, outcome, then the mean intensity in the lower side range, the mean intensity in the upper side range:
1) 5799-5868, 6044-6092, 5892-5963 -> 5.8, 8.95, 9.02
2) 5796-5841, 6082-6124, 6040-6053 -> 0.1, 9.16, 9.01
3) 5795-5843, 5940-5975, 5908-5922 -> 0.5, 9.16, 8.62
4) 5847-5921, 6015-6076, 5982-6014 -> -0.8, 7.98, 8.86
